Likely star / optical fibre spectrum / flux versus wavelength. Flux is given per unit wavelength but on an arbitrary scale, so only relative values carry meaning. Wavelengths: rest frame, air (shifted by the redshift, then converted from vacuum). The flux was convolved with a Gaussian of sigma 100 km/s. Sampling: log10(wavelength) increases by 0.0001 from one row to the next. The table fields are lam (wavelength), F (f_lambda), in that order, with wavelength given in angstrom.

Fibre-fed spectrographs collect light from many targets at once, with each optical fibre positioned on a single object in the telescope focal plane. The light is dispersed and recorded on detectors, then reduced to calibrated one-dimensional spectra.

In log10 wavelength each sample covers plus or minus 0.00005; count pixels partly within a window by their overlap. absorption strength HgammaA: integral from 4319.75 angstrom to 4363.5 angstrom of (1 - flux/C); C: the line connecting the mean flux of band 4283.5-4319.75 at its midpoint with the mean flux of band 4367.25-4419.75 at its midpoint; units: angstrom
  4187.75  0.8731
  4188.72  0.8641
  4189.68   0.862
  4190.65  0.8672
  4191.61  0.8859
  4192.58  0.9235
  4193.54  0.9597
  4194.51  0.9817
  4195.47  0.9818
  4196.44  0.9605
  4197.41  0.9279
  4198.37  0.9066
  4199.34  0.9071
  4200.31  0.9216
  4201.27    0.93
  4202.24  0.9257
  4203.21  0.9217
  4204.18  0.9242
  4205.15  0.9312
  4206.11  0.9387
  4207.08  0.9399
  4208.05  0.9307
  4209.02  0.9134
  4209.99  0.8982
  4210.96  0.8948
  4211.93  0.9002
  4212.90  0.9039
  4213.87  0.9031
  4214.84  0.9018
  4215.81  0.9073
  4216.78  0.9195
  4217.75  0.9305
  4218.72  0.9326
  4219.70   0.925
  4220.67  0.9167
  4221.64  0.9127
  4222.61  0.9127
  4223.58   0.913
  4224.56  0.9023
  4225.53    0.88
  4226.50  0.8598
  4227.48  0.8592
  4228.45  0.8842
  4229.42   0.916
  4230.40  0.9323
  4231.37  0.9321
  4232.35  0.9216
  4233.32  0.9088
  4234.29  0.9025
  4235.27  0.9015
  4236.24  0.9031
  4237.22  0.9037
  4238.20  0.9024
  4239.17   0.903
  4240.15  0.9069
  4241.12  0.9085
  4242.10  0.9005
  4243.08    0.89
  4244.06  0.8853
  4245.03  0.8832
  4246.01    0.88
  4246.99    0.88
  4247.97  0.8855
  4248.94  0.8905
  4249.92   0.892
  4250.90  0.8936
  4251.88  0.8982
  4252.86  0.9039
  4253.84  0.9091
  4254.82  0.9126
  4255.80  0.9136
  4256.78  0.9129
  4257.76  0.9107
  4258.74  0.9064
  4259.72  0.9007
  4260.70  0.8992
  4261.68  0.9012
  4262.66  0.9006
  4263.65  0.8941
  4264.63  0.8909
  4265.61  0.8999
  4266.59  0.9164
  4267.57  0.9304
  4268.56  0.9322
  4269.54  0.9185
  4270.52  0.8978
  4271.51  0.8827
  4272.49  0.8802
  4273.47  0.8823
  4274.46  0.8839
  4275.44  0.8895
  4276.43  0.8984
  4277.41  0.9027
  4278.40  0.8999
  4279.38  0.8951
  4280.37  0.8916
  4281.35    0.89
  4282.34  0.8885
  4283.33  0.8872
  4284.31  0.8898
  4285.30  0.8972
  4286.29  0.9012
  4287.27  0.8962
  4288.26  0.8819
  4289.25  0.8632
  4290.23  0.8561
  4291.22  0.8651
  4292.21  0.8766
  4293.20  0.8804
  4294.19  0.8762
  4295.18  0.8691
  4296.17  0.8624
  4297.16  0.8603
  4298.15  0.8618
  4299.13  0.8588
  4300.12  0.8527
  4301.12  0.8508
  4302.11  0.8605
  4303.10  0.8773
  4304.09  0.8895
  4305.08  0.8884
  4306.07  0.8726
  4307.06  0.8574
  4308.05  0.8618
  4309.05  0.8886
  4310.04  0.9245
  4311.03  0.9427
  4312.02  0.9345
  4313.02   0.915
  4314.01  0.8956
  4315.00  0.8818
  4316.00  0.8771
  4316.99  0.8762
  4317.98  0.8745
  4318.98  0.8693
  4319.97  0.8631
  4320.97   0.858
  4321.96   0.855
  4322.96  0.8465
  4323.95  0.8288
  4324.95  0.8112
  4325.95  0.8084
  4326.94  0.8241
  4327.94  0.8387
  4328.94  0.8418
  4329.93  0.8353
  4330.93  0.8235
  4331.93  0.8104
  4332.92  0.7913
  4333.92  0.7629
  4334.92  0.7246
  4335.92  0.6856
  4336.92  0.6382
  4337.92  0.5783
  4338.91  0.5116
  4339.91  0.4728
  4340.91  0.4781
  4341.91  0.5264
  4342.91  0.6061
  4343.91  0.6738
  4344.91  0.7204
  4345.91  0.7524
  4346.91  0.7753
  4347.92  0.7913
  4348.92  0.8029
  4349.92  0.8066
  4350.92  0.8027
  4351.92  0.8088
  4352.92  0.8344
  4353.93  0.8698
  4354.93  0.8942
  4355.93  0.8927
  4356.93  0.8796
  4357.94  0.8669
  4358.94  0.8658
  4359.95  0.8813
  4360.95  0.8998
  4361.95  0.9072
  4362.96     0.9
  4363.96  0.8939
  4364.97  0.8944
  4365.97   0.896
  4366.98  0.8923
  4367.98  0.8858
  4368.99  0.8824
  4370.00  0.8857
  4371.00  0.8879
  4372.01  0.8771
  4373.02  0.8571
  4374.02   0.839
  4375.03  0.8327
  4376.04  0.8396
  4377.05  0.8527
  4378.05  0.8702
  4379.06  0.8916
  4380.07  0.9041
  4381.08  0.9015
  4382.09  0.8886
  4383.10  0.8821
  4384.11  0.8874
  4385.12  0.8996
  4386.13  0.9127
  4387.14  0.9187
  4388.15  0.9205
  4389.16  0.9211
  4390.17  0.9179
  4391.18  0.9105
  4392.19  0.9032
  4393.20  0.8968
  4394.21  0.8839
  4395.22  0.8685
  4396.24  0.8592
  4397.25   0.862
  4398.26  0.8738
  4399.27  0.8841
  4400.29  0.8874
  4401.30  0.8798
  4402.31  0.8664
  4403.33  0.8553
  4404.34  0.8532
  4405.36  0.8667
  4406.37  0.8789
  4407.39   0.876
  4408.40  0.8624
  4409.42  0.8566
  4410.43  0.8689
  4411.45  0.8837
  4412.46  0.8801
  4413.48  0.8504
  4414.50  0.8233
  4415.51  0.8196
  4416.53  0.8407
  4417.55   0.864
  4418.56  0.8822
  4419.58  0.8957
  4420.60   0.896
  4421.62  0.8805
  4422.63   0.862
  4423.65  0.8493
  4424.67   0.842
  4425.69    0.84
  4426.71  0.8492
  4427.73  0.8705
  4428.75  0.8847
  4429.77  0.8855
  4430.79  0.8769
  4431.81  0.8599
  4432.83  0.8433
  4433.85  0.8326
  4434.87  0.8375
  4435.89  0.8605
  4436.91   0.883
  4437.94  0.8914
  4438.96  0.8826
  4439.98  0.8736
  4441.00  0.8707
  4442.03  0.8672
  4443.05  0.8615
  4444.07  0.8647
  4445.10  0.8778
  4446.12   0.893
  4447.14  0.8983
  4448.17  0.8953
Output 5.02 angstrom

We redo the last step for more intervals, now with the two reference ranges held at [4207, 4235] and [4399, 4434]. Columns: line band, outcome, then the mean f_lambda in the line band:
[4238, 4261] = 0.1 angstrom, 0.899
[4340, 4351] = 2.4 angstrom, 0.691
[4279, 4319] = 0.4 angstrom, 0.881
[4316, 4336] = 1.3 angstrom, 0.826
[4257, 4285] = -0.1 angstrom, 0.899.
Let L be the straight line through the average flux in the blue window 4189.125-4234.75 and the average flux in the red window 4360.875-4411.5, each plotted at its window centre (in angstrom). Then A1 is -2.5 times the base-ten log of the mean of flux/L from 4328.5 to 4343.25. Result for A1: 0.306 mag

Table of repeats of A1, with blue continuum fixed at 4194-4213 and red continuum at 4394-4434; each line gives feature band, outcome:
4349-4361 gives 0.034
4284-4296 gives 0.028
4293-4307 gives 0.038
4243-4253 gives 0.030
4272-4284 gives 0.017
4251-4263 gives 0.007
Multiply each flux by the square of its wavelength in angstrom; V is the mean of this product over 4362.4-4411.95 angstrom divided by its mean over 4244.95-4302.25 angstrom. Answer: 1.0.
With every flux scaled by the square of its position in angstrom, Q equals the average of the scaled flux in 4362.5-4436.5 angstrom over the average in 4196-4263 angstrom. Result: 1.04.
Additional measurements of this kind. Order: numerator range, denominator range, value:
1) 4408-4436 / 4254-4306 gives 1.03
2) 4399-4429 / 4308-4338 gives 1.08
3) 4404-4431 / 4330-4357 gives 1.22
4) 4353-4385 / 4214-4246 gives 1.04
